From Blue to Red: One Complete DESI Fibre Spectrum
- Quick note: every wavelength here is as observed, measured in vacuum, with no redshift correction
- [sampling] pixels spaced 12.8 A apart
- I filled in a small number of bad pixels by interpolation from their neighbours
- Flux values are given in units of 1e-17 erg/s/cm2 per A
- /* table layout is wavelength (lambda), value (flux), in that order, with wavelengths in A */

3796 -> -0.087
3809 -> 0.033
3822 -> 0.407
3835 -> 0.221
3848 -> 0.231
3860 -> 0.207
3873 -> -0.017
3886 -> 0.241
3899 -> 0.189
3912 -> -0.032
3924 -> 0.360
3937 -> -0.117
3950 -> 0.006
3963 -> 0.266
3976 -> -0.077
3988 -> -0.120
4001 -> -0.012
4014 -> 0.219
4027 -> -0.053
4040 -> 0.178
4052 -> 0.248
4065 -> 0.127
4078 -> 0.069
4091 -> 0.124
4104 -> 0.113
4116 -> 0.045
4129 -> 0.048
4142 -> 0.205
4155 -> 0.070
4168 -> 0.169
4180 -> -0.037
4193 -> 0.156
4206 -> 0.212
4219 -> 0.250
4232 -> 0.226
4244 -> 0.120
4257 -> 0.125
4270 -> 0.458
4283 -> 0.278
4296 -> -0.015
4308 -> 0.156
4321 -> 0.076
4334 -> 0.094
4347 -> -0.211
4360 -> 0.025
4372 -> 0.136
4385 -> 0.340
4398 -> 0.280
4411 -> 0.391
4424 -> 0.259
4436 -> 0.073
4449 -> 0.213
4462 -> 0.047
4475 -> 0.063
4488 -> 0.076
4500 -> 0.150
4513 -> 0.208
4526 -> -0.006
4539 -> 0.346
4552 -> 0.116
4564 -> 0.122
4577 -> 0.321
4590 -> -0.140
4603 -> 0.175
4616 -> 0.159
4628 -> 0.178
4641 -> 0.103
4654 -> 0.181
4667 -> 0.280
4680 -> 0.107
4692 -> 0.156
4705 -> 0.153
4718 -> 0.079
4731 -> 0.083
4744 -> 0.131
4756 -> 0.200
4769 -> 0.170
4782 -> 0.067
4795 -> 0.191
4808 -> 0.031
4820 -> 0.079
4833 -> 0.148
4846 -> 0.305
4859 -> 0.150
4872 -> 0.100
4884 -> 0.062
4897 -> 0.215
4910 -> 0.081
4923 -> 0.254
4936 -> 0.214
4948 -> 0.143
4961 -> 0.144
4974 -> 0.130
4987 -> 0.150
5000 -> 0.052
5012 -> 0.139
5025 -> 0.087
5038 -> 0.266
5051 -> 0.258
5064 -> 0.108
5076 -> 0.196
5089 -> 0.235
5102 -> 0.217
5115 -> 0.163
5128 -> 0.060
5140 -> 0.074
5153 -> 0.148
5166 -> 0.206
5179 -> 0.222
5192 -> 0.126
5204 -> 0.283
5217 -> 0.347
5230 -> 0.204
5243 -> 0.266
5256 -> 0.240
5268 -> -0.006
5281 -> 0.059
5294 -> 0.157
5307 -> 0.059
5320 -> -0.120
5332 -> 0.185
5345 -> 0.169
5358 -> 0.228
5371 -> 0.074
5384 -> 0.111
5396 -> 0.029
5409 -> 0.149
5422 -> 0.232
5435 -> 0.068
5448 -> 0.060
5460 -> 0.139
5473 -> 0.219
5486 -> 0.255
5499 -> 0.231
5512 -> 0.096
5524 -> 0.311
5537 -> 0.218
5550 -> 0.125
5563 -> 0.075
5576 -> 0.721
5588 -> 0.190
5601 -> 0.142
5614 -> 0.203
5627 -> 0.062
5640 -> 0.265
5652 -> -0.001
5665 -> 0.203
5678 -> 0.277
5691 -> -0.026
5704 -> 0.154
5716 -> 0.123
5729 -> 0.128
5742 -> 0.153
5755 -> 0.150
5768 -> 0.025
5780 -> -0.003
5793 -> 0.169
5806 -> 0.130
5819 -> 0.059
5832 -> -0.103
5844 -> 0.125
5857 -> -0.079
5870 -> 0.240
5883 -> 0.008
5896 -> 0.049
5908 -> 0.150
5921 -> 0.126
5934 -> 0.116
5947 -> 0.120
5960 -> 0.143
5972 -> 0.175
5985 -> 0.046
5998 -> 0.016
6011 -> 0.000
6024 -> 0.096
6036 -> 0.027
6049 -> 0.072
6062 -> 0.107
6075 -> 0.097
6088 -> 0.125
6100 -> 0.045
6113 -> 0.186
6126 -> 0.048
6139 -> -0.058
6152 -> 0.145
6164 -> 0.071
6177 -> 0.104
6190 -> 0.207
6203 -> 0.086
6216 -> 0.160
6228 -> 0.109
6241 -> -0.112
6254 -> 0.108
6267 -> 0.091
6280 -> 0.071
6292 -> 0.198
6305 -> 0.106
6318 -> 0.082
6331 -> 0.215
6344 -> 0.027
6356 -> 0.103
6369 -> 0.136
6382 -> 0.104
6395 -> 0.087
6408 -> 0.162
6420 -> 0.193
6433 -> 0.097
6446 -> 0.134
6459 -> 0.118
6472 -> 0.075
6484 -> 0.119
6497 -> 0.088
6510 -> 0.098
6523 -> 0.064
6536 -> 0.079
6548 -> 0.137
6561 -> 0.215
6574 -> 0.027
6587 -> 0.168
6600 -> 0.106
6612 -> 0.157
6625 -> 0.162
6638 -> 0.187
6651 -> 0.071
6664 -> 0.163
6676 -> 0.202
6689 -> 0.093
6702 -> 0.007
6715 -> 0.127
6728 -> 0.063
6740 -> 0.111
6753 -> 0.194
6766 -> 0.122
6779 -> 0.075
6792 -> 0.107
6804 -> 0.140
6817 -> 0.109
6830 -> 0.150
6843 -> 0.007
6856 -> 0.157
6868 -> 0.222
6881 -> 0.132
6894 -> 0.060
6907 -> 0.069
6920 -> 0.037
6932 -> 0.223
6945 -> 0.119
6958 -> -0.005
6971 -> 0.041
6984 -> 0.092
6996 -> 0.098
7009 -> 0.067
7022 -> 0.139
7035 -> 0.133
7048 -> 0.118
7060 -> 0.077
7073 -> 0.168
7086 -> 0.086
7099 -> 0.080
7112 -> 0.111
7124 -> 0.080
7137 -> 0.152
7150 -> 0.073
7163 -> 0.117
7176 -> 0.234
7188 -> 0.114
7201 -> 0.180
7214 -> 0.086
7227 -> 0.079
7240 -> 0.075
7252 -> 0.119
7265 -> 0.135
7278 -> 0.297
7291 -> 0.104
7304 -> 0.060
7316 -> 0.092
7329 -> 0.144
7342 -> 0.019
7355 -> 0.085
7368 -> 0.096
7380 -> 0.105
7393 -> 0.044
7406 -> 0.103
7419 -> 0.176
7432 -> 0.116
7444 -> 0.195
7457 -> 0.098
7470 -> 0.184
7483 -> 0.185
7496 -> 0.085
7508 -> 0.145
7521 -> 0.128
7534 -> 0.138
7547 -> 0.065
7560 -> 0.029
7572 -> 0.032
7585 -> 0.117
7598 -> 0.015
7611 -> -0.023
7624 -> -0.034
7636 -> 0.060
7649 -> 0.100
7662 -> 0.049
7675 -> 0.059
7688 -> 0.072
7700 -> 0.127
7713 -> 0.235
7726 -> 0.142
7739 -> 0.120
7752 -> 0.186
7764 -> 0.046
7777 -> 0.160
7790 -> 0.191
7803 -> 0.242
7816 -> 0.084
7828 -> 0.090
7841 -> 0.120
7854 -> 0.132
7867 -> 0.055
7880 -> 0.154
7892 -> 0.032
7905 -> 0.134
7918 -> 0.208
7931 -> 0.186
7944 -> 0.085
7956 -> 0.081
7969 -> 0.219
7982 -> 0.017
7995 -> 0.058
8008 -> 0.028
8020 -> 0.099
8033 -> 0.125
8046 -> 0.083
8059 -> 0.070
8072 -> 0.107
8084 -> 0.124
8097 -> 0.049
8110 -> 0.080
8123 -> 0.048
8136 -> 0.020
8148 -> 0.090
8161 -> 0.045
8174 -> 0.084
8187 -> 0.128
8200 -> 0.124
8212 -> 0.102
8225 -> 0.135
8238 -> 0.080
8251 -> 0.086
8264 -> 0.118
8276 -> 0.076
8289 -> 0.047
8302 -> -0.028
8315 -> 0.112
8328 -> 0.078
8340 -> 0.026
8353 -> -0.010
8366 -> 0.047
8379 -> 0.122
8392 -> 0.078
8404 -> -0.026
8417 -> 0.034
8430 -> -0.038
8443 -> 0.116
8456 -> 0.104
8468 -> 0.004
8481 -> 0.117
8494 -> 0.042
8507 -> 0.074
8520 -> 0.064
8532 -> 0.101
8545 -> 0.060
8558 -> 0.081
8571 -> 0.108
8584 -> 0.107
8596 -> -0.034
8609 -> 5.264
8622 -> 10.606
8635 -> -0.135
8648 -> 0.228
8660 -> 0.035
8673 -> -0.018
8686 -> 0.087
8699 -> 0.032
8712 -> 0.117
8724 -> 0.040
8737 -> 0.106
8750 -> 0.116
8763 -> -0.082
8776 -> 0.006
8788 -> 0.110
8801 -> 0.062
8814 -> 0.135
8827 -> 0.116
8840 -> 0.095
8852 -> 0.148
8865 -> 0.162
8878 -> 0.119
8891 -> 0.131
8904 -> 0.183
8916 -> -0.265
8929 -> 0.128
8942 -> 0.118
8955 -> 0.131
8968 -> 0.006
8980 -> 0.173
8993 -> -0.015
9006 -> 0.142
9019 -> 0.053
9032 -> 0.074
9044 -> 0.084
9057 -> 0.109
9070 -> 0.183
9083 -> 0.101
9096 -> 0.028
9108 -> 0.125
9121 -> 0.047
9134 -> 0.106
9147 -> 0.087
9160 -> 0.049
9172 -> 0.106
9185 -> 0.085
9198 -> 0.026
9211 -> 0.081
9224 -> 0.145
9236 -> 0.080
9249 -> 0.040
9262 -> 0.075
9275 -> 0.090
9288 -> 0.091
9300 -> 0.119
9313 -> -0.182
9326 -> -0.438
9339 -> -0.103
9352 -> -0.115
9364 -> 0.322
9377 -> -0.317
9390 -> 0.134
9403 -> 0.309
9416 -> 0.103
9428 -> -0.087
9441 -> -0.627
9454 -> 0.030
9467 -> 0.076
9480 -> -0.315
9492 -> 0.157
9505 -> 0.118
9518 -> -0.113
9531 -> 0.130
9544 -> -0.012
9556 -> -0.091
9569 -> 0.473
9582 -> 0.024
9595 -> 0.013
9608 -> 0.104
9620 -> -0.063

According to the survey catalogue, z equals 0.181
